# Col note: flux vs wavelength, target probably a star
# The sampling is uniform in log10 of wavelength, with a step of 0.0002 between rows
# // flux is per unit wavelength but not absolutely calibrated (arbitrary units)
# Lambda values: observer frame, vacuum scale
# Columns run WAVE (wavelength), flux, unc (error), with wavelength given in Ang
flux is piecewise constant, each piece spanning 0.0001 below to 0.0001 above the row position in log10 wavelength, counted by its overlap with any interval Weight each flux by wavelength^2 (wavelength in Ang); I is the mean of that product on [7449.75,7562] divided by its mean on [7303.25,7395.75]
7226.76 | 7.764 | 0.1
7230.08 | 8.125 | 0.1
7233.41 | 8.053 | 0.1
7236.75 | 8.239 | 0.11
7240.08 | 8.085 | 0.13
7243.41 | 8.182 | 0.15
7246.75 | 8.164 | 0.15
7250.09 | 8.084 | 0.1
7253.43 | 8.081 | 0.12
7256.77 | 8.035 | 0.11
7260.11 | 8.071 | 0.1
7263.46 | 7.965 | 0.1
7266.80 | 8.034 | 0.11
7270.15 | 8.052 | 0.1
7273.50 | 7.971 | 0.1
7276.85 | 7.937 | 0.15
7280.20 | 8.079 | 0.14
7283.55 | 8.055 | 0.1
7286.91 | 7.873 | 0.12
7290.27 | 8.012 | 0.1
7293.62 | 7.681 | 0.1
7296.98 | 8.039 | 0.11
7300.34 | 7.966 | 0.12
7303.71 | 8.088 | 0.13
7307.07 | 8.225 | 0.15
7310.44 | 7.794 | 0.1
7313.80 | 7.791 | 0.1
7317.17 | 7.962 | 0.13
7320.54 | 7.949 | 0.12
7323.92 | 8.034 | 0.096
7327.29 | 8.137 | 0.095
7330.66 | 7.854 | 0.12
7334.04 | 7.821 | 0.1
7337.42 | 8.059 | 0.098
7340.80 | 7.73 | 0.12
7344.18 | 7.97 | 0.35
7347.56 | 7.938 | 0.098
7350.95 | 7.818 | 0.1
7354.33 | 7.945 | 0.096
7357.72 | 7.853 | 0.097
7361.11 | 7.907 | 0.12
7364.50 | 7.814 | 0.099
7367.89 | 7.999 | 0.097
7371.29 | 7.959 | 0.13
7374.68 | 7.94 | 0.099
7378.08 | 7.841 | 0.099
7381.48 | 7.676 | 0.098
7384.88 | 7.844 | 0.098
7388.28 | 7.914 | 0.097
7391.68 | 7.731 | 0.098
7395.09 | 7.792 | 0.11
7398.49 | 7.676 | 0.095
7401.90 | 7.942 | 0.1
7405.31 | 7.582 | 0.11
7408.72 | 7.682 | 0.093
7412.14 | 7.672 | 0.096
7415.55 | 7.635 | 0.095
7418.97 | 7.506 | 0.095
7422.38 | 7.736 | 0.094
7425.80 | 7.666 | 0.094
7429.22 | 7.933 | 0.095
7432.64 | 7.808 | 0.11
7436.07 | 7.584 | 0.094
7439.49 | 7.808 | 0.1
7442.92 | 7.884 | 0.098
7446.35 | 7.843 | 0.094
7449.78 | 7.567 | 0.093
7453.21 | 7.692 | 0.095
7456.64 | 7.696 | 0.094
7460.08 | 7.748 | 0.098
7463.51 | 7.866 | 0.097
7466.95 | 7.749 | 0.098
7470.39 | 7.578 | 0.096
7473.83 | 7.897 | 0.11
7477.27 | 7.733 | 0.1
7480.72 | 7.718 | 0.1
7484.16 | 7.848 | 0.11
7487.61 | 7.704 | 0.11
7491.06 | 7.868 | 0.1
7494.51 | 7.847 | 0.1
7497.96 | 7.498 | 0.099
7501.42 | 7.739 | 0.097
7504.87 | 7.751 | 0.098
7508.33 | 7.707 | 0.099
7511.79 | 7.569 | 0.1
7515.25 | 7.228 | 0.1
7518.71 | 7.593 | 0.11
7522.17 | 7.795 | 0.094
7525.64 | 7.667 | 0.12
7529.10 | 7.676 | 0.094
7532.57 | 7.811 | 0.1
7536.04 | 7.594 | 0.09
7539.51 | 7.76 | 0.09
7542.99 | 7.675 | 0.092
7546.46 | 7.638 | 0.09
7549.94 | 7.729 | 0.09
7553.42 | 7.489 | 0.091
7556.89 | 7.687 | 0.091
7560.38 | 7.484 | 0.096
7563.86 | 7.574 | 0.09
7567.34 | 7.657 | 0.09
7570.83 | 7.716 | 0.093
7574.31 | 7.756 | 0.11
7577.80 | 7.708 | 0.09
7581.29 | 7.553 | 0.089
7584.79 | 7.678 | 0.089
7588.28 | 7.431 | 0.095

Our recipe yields 1.01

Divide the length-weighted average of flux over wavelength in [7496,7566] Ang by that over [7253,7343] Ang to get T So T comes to 1.0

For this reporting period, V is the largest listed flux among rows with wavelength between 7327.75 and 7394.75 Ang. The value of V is 8.059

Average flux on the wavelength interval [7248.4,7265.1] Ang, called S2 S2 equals 8.05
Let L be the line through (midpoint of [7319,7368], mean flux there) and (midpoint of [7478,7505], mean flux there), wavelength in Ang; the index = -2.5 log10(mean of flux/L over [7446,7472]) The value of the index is 0.01 mag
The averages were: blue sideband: 7.92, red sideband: 7.75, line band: 7.71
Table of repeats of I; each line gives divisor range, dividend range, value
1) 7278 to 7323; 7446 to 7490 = 1.02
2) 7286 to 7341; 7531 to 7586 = 1.03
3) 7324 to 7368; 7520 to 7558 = 1.02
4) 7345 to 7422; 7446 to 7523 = 1.01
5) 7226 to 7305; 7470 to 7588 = 1.03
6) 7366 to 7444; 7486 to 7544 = 1.02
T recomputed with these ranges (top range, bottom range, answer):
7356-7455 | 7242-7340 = 0.97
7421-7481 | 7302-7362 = 0.98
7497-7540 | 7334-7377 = 0.97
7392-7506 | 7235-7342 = 0.97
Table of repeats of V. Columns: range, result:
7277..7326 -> 8.225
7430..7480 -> 7.897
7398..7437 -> 7.942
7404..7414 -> 7.682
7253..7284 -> 8.081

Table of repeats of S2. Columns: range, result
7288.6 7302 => 7.93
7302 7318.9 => 7.97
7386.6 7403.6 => 7.81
